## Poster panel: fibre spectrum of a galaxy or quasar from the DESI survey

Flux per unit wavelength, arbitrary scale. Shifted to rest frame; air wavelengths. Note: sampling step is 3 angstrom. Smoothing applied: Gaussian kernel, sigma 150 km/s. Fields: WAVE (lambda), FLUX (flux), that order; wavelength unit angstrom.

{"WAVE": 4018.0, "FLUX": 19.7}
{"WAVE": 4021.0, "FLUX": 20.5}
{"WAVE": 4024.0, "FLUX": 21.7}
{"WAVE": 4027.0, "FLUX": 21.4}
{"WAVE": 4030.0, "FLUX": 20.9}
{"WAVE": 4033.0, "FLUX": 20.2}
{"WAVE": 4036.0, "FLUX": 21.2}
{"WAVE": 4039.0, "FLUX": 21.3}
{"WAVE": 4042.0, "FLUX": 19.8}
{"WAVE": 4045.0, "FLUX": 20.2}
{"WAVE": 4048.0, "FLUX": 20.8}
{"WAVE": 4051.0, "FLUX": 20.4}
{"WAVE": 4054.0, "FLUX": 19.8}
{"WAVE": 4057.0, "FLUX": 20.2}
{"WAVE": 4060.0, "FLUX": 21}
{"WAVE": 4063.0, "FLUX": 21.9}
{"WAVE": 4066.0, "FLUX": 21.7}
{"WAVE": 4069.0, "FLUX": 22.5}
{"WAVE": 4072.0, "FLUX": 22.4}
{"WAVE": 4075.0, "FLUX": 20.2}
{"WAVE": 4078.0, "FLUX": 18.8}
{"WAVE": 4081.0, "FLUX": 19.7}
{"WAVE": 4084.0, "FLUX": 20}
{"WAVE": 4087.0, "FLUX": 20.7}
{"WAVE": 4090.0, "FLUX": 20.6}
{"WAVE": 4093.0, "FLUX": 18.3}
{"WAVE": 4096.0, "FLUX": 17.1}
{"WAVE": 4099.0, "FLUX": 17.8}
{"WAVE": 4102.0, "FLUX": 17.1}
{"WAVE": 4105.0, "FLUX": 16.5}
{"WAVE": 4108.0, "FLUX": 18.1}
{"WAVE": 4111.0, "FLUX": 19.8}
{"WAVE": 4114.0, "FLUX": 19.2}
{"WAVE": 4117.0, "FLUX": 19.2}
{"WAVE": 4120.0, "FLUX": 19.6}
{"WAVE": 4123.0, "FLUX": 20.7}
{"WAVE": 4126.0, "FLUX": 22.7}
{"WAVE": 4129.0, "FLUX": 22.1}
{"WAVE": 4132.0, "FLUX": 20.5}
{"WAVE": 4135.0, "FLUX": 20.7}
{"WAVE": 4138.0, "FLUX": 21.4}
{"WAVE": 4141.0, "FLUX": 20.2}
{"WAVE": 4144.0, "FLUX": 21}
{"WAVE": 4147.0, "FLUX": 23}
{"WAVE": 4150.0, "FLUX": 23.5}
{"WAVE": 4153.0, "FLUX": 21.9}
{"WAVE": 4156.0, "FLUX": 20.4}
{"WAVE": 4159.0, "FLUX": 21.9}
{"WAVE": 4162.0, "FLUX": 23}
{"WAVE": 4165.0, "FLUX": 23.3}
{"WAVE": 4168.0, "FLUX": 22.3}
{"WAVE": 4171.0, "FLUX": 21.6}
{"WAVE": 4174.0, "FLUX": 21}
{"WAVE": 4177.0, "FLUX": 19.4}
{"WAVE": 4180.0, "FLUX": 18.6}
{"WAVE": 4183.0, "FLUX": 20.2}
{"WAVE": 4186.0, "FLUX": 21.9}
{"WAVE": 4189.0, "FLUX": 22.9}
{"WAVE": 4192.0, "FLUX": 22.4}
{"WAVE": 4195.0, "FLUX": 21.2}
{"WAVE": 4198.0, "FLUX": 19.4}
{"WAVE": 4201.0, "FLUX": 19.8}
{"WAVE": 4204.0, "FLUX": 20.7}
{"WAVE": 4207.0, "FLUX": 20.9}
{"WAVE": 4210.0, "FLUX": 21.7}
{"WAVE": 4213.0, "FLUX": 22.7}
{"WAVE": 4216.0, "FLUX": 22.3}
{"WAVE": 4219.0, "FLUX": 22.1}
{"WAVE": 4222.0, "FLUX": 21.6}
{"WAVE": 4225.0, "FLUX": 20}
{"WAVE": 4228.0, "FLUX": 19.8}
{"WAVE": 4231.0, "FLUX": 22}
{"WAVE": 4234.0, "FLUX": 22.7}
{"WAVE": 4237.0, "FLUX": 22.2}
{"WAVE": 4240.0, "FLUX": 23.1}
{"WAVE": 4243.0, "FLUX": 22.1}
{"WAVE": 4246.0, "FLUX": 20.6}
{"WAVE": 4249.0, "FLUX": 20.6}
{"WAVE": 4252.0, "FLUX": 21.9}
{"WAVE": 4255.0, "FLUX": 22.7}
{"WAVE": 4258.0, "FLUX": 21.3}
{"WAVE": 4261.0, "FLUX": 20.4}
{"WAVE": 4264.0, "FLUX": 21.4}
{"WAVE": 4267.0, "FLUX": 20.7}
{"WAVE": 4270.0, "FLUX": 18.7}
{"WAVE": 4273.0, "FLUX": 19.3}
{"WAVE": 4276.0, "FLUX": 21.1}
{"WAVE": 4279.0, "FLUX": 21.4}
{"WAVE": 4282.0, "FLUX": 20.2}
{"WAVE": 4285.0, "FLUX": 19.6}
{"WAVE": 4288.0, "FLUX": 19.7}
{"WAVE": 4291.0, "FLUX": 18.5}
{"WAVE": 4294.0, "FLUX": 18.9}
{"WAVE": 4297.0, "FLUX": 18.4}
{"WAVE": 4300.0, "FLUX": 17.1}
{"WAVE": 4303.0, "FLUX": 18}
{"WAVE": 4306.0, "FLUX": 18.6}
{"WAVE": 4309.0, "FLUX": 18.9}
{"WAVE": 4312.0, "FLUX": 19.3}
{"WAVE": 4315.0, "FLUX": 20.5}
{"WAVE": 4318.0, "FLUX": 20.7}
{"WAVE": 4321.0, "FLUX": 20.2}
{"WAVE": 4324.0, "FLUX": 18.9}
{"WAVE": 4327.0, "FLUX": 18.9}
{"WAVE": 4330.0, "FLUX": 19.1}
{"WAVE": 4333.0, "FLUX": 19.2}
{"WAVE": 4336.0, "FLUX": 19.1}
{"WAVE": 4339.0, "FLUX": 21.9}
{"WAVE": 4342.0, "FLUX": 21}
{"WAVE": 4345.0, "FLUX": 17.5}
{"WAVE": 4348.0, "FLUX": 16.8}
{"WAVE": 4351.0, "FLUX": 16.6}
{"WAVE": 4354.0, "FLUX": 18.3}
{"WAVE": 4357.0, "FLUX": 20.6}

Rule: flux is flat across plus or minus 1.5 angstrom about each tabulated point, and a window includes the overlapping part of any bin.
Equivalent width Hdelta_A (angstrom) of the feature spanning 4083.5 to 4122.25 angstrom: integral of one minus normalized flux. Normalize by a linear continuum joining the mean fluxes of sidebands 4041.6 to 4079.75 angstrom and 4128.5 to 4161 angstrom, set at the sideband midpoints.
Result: 4.3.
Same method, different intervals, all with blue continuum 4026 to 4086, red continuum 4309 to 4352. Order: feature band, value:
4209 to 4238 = -2.7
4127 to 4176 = -3.7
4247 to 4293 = -2.1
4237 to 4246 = -1.1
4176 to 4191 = -0.5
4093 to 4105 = 1.8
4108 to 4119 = 0.6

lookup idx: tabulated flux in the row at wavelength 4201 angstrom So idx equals 19.8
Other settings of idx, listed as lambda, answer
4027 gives 21.4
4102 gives 17.1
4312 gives 19.3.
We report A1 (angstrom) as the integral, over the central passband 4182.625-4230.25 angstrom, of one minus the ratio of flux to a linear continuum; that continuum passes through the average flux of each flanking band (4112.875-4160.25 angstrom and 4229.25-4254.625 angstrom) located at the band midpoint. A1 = 0.86 angstrom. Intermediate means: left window 21.1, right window 21.9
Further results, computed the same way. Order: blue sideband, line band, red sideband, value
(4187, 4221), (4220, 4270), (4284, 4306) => -3.0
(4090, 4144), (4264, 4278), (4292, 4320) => -0.8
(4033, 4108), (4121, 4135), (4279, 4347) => -1.1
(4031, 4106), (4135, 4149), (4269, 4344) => -1.1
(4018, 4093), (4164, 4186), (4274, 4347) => -0.9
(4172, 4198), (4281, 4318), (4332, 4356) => 0.7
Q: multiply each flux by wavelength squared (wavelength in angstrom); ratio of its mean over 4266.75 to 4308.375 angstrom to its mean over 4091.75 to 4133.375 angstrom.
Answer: 1.09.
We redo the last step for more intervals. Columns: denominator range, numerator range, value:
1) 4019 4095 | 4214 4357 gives 1.09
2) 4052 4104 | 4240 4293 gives 1.13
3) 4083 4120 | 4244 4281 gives 1.20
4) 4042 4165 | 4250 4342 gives 1.06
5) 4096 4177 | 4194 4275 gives 1.08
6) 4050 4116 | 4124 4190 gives 1.13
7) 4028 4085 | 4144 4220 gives 1.10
